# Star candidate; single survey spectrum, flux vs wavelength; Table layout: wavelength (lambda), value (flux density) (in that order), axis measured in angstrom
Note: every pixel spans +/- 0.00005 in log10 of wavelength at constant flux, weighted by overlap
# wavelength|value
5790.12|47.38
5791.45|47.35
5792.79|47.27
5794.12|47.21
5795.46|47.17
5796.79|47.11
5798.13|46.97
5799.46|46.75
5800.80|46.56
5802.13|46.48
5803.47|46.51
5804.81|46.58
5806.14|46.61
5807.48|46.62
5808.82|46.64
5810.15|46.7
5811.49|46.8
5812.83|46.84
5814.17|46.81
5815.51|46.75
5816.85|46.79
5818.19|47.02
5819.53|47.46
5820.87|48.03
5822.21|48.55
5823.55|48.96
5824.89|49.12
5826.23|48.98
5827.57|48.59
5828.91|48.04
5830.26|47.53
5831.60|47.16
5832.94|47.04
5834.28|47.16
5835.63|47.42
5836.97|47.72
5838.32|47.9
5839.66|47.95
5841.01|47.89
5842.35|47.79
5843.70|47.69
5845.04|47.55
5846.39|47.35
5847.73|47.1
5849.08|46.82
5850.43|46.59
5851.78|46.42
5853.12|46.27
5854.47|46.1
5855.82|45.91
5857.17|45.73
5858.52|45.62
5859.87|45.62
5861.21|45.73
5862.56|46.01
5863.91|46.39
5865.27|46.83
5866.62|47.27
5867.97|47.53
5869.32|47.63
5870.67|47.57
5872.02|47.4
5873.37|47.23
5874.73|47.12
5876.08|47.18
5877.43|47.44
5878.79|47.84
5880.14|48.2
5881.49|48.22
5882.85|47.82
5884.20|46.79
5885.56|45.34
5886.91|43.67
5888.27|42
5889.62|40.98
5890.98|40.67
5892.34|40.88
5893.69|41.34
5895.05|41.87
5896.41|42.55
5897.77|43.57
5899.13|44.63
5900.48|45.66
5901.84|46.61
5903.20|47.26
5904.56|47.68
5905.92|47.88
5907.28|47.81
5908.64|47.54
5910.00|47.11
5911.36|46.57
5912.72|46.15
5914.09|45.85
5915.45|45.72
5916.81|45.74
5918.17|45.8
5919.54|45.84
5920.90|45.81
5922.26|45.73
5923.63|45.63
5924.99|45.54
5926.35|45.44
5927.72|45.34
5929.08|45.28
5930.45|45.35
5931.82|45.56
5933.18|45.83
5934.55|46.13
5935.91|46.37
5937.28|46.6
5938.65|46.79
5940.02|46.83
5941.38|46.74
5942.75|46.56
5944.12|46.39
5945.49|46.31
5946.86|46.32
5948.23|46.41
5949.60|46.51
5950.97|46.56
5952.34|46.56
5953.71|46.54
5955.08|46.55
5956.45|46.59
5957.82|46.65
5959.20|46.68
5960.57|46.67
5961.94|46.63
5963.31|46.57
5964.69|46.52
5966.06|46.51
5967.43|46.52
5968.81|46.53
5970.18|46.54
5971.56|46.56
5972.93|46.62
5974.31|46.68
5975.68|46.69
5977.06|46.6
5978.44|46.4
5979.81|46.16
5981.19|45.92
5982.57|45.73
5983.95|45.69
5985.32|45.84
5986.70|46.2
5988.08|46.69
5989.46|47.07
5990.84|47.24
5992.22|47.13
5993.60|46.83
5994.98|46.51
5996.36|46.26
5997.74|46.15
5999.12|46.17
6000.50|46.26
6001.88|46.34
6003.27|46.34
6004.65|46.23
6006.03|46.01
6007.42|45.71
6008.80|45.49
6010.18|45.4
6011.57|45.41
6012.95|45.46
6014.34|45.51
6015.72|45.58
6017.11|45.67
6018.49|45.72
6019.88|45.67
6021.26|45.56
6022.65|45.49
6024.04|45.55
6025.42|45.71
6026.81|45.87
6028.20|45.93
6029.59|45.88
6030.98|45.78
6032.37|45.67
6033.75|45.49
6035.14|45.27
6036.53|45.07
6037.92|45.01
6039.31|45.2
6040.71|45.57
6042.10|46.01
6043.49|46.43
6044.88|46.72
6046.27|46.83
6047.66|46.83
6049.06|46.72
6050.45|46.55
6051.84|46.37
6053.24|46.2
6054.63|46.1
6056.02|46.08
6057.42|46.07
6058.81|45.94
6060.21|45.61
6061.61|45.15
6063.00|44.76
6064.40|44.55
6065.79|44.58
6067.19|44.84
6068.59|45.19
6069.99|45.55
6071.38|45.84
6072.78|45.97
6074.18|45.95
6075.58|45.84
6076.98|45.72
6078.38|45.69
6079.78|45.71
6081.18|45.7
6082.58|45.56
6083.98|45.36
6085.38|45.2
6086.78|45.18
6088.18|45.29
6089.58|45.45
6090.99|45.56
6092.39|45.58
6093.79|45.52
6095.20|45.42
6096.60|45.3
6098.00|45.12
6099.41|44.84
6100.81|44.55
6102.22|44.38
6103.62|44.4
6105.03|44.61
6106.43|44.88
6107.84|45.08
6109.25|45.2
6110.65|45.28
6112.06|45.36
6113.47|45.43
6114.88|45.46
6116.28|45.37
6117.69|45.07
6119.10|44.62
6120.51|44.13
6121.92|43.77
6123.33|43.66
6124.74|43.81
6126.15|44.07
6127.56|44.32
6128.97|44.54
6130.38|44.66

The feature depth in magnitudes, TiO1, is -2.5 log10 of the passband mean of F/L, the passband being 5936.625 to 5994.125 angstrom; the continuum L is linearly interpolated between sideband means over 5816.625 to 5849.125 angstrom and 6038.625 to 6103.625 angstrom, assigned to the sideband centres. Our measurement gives 0.00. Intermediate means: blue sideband 47.8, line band 46.5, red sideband 45.6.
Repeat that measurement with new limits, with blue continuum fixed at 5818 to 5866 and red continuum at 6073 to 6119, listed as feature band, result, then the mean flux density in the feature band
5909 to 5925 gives 0.015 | 46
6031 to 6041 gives 0.010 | 45.3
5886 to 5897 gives 0.123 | 41.8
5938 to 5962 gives -0.004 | 46.6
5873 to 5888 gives 0.002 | 46.8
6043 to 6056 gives -0.021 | 46.5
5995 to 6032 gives 0.002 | 45.8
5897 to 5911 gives 0.004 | 46.6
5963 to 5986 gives -0.003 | 46.4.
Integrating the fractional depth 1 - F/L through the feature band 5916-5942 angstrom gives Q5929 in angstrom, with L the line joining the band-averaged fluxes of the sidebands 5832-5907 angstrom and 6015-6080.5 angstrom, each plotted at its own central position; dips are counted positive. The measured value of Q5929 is 0.06 angstrom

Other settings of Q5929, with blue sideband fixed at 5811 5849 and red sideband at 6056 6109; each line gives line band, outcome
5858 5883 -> 0.1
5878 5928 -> 1.7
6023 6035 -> 0.0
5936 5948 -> 0.0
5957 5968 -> 0.0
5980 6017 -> 0.0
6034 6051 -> -0.1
